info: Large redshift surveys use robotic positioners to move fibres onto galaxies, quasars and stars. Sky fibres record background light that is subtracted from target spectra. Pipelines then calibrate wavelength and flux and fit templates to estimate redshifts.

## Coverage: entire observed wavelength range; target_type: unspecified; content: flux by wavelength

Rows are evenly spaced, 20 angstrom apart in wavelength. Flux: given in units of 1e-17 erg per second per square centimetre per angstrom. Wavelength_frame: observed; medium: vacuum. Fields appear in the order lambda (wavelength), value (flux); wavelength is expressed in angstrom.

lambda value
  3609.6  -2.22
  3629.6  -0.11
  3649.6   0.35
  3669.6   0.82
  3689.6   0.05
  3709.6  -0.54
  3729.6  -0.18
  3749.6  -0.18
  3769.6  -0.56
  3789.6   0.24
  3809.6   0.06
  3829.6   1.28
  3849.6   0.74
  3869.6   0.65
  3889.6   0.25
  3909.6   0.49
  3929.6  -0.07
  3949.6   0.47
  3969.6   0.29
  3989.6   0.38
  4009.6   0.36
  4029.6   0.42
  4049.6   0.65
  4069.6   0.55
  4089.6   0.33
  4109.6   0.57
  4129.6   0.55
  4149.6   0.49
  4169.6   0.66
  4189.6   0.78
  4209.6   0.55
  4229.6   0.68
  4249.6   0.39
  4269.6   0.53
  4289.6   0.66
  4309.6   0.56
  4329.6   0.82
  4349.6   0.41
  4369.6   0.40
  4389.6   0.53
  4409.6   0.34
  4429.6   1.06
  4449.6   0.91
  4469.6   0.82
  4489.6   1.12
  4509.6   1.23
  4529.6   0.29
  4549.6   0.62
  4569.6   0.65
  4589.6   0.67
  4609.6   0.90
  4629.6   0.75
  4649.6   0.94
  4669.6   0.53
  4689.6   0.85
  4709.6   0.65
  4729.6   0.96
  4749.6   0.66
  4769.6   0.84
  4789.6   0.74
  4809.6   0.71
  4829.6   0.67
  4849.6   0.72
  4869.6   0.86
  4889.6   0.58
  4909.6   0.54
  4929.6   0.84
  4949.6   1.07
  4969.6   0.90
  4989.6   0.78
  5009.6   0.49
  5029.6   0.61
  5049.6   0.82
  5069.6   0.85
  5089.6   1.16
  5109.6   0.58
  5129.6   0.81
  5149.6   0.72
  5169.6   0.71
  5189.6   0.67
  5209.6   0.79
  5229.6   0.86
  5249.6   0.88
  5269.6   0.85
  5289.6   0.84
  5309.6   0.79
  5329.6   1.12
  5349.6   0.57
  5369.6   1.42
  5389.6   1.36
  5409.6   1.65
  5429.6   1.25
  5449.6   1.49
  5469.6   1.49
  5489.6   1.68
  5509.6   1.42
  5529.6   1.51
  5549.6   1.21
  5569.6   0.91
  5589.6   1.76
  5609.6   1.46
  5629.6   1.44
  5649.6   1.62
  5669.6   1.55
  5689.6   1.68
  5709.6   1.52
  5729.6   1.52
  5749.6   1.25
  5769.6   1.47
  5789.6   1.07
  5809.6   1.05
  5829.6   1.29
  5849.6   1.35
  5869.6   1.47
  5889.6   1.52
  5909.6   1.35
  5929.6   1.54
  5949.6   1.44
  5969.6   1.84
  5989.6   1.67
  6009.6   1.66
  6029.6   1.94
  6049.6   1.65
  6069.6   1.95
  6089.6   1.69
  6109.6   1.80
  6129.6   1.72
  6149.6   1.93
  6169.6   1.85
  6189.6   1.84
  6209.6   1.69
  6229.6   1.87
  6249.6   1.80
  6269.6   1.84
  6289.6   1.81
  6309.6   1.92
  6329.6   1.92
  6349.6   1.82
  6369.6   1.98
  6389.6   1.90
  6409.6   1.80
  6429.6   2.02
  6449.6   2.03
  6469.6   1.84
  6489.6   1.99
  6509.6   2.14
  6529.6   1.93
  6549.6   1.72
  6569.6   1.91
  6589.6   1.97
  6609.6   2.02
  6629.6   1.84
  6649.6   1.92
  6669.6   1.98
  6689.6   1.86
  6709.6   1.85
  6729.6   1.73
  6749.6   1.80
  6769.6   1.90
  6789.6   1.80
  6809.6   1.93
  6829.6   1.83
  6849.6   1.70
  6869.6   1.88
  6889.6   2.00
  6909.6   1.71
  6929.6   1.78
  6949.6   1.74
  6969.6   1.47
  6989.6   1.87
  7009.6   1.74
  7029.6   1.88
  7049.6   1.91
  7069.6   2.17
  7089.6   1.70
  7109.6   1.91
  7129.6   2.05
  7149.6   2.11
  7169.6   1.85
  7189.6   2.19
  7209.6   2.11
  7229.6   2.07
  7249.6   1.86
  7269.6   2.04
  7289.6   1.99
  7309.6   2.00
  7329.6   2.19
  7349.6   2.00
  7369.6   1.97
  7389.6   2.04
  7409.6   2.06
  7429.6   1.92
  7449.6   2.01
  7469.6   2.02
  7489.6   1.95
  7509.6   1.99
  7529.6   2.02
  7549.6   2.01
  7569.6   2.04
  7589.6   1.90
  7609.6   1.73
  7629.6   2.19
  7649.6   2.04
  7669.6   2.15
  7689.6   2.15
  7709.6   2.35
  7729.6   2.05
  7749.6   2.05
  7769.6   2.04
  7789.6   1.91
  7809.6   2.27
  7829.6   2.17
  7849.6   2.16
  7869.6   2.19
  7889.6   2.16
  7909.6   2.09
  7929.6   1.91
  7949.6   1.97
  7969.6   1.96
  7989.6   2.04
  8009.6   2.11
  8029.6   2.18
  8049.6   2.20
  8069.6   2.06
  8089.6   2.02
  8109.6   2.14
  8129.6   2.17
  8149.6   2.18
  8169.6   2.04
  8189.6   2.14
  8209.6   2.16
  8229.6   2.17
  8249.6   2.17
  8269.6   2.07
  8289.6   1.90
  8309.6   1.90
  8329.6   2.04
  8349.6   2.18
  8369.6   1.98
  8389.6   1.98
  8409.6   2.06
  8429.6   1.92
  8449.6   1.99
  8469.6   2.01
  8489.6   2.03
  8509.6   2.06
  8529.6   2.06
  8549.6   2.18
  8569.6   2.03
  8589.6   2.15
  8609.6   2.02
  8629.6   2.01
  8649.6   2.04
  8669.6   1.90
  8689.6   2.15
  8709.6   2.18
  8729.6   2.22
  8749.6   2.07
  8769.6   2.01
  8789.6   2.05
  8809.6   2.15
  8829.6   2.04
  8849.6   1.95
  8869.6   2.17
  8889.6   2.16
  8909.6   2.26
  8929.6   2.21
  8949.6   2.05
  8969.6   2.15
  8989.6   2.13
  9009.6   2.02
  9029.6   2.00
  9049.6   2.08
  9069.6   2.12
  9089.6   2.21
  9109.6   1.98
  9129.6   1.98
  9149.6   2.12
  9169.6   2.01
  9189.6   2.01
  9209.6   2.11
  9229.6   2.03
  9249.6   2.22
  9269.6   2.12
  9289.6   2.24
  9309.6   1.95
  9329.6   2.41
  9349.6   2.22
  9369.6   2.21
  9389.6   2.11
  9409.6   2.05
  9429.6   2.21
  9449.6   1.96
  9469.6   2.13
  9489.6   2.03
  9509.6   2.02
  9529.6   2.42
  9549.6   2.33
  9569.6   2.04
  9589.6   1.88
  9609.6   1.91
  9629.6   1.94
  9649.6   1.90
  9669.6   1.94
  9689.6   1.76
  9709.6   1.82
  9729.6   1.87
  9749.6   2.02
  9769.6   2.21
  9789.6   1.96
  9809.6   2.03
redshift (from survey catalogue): 0.347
